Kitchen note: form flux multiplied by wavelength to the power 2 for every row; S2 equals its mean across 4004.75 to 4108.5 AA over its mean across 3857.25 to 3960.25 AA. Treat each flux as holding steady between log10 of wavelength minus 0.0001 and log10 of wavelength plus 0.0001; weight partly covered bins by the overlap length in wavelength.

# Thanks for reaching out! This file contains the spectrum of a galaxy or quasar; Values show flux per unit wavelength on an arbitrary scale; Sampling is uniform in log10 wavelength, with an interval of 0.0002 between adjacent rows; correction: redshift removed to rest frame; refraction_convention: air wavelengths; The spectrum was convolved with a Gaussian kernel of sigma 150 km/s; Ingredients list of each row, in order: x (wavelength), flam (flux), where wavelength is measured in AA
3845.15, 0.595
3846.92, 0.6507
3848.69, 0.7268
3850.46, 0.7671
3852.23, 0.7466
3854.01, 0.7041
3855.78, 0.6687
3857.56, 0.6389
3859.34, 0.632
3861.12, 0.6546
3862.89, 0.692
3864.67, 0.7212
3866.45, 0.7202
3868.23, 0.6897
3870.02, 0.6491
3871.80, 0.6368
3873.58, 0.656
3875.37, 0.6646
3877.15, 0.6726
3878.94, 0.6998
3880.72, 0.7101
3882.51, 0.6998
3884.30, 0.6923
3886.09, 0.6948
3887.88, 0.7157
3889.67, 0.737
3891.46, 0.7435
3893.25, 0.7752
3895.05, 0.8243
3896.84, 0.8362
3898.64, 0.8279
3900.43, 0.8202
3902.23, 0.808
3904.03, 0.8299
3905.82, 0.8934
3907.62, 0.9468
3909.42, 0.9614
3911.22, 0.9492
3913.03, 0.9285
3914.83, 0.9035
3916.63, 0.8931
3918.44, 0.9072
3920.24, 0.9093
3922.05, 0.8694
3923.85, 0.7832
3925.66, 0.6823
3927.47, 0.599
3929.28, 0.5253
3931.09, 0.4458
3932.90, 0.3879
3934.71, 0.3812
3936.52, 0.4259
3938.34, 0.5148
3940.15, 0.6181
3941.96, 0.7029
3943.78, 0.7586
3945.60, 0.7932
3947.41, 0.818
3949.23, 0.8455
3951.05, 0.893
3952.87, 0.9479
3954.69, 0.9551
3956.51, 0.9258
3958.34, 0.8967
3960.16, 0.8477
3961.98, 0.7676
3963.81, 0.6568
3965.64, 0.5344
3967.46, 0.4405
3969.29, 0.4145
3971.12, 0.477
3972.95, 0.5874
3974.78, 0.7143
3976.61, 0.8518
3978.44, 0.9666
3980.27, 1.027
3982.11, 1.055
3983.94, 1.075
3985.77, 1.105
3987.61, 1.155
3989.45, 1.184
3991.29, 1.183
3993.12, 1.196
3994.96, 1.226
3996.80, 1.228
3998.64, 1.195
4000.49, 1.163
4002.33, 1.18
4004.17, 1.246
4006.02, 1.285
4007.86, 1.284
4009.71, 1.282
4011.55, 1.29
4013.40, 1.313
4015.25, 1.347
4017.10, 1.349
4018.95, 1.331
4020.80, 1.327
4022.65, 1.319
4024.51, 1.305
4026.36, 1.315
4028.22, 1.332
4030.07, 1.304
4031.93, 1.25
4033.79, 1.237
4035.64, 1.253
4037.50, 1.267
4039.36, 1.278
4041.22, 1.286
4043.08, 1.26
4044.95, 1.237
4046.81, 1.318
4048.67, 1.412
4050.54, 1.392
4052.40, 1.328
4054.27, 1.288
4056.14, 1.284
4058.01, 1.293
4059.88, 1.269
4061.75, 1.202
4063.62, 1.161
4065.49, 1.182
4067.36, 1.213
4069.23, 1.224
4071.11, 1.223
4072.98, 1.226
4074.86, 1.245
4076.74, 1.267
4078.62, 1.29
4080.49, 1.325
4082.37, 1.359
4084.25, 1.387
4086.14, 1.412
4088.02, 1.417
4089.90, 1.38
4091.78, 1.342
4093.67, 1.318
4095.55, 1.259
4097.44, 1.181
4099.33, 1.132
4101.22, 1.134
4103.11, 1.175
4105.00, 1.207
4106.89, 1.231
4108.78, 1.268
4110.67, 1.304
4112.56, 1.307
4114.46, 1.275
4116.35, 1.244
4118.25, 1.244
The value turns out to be 1.85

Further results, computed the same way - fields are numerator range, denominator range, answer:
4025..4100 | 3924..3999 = 1.68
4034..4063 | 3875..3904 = 1.86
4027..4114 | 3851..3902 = 1.97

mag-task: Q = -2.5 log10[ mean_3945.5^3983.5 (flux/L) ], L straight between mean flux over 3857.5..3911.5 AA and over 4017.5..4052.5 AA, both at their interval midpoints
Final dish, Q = 0.31 mag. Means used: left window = 0.748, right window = 1.3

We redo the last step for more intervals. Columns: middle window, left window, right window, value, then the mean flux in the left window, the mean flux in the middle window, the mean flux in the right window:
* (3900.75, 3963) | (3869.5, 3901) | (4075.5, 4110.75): 0.097 mag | 0.726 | 0.774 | 1.28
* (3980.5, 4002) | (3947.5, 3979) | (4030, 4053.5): -0.223 mag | 0.747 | 1.16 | 1.29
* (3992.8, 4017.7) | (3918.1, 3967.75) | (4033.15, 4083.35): -0.233 mag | 0.71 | 1.26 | 1.27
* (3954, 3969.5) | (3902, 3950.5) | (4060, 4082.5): 0.186 mag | 0.744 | 0.725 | 1.24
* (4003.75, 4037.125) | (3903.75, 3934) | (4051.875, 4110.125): -0.195 mag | 0.785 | 1.3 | 1.26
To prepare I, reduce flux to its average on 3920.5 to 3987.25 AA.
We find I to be 0.736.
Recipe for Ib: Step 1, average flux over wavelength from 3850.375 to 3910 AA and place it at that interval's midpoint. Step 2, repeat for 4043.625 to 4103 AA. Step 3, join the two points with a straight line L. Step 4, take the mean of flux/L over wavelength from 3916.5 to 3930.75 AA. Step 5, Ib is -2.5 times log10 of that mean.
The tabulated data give 0.14 mag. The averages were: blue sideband 0.738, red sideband 1.28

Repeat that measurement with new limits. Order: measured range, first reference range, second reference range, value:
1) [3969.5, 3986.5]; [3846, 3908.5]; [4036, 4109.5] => 0.188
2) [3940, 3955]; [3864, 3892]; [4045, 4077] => 0.116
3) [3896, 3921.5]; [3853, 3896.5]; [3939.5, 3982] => -0.220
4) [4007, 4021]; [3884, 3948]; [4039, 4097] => -0.195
